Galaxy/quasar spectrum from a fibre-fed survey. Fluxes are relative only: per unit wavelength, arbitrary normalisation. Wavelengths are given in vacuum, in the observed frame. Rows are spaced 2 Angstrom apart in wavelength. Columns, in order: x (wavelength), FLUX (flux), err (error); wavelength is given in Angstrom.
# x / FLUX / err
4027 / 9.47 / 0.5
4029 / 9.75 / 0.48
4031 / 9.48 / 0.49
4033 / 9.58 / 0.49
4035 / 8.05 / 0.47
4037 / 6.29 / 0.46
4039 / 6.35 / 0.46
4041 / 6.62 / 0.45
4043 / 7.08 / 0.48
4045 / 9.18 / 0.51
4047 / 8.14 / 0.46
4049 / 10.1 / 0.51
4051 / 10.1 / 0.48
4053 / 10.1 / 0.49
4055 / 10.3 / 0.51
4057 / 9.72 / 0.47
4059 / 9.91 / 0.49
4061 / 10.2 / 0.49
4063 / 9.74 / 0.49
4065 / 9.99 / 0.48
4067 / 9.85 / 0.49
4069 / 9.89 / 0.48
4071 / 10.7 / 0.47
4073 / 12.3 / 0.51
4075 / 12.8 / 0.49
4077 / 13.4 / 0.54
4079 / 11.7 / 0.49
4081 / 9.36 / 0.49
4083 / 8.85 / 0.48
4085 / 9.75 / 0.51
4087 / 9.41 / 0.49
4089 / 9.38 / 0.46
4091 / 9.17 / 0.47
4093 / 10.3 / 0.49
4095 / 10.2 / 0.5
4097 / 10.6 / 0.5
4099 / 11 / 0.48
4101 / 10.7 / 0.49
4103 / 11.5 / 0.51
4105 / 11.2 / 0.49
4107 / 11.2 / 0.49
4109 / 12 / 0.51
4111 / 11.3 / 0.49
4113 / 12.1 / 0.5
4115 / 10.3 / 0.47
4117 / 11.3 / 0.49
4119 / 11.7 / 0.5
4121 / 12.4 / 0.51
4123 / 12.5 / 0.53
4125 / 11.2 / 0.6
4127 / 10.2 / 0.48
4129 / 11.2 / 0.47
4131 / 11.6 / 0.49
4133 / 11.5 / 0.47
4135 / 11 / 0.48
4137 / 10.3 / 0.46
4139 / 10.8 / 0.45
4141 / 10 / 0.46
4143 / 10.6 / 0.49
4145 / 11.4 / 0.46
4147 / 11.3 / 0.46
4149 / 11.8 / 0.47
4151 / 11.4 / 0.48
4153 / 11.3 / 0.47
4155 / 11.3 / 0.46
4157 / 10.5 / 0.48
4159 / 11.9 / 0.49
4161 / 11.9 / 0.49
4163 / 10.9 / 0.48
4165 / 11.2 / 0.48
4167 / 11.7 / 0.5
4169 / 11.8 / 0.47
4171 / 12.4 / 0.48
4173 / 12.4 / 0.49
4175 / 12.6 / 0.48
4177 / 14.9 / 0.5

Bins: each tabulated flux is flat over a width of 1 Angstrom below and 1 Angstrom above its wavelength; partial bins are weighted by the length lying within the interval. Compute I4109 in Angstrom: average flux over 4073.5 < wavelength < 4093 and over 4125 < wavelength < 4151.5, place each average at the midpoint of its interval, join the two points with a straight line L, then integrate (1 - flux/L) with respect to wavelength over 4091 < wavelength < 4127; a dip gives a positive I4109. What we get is -1.5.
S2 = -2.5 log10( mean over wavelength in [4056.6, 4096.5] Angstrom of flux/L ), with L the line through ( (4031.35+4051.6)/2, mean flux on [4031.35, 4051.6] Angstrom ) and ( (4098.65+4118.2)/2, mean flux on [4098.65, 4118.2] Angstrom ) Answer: -0.06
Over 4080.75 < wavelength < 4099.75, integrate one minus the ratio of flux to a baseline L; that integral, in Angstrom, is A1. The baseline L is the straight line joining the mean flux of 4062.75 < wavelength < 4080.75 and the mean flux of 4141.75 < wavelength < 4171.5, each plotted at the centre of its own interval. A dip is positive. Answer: 2.4 Angstrom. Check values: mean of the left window 11.1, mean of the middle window 9.8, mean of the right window 11.4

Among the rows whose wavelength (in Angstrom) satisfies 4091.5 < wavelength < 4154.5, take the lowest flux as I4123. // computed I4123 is 10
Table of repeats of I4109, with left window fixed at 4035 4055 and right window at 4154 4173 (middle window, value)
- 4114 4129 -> -1.4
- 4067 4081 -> -3.6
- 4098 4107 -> -1.1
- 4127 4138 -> -0.3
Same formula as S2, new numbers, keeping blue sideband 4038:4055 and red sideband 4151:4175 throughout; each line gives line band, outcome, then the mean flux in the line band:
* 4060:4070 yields -0.10 mag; 9.93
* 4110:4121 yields -0.11 mag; 11.4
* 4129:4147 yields 0.00 mag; 10.9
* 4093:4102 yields -0.07 mag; 10.6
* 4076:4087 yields -0.11 mag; 10.5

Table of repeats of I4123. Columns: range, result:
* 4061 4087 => 8.85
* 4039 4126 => 6.35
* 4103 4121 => 10.3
